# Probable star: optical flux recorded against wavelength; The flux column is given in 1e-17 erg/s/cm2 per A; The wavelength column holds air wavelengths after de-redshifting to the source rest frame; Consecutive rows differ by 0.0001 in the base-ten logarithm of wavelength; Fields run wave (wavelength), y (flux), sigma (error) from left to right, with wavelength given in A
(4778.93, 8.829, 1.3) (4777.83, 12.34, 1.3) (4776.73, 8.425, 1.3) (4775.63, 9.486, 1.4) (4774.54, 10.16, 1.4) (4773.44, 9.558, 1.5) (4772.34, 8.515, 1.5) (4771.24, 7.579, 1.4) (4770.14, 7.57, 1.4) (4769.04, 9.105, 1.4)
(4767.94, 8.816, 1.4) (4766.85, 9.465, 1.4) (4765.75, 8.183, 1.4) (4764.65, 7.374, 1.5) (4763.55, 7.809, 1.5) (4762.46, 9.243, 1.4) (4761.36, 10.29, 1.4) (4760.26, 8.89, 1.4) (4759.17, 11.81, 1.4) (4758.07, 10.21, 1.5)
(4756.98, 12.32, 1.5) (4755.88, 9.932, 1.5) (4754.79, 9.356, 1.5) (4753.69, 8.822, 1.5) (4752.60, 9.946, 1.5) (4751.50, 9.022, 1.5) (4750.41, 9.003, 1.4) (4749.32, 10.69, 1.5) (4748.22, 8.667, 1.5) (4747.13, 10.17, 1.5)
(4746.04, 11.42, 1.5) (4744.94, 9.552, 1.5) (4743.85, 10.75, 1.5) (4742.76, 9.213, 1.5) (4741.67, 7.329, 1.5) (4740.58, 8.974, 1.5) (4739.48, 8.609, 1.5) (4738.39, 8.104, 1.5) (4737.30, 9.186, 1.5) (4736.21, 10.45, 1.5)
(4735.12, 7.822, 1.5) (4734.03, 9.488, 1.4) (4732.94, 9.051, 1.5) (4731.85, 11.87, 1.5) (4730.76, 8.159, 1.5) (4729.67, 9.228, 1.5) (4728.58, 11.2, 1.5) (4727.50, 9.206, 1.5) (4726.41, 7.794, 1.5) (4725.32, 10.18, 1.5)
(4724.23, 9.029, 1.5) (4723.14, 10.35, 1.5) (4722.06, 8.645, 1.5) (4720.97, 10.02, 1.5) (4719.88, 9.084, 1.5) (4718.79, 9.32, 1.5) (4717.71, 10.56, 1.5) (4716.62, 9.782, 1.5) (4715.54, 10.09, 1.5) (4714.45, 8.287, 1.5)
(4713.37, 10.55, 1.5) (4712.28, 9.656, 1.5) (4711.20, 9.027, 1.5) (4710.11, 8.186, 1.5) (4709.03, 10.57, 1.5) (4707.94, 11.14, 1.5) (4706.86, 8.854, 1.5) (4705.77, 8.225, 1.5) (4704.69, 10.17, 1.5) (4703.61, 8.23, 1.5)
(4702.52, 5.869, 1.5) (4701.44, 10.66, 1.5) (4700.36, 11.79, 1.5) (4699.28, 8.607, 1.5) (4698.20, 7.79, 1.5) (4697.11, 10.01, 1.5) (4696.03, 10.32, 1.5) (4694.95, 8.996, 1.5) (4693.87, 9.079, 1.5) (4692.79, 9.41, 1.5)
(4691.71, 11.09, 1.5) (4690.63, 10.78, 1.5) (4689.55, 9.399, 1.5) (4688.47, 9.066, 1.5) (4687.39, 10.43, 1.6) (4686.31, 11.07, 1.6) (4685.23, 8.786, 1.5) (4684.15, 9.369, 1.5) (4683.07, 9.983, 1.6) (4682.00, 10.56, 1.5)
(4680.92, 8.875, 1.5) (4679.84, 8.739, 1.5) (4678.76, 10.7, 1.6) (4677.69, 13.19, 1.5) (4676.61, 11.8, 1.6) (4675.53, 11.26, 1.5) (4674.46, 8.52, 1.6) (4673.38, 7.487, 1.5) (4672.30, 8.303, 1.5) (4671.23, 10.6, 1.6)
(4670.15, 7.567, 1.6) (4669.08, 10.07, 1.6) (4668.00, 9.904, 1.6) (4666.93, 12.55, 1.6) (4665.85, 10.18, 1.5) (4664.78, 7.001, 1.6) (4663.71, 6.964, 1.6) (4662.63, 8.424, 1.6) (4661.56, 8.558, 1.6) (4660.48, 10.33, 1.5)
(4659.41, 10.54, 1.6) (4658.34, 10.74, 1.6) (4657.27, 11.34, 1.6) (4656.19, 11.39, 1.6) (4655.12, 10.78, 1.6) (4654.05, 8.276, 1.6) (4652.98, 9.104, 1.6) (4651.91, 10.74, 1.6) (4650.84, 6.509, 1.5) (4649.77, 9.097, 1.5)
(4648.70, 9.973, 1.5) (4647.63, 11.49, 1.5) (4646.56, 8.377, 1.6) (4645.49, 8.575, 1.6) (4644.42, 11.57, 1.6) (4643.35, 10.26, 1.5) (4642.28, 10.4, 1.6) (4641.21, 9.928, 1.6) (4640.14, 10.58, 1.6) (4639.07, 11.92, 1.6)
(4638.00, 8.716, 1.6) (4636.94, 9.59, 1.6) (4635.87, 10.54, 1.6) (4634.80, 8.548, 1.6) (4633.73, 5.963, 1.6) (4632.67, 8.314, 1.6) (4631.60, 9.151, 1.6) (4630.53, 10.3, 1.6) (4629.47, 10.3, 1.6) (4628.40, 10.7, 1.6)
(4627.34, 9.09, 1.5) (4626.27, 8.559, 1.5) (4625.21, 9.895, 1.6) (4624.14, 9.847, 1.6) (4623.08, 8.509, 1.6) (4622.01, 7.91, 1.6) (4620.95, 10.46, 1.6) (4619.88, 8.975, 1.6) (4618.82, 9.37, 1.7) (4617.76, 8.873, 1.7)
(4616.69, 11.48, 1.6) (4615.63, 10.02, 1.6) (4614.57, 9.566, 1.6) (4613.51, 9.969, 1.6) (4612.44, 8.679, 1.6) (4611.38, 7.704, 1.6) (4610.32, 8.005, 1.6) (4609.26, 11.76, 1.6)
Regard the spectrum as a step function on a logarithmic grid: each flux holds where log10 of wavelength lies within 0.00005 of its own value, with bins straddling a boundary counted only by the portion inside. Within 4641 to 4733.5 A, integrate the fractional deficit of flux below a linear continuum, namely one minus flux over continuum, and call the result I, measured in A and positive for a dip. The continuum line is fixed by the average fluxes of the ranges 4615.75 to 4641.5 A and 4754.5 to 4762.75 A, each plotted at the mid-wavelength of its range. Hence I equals 2.0 A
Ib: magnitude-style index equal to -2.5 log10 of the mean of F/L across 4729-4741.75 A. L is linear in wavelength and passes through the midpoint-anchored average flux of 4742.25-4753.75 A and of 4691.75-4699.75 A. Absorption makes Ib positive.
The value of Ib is 0.07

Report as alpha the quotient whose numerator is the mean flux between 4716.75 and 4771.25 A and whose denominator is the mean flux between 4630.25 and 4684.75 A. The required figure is 0.97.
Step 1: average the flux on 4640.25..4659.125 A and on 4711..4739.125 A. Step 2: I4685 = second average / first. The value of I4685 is 0.95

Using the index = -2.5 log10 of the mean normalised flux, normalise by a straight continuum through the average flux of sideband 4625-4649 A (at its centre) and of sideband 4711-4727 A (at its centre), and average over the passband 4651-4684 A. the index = -0.02 mag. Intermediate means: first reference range 9.68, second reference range 9.5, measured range 9.77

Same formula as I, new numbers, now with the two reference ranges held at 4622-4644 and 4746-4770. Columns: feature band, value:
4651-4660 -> -0.6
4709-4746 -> 0.4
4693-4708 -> 0.5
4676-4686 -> -0.8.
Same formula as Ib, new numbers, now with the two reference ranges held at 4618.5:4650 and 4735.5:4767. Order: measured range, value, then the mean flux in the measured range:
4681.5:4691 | -0.04 mag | 9.92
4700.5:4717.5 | 0.02 mag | 9.37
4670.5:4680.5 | -0.05 mag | 10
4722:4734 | -0.01 mag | 9.56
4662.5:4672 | 0.03 mag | 9.27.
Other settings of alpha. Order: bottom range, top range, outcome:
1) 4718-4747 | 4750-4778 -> 0.99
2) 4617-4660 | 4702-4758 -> 0.98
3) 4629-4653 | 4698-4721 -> 0.98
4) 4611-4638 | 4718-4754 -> 1.01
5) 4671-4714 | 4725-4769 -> 0.98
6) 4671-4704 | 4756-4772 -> 0.95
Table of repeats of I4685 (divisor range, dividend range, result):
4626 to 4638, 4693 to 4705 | 1.00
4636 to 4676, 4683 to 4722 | 0.99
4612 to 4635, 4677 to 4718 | 1.04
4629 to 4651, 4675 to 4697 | 1.06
